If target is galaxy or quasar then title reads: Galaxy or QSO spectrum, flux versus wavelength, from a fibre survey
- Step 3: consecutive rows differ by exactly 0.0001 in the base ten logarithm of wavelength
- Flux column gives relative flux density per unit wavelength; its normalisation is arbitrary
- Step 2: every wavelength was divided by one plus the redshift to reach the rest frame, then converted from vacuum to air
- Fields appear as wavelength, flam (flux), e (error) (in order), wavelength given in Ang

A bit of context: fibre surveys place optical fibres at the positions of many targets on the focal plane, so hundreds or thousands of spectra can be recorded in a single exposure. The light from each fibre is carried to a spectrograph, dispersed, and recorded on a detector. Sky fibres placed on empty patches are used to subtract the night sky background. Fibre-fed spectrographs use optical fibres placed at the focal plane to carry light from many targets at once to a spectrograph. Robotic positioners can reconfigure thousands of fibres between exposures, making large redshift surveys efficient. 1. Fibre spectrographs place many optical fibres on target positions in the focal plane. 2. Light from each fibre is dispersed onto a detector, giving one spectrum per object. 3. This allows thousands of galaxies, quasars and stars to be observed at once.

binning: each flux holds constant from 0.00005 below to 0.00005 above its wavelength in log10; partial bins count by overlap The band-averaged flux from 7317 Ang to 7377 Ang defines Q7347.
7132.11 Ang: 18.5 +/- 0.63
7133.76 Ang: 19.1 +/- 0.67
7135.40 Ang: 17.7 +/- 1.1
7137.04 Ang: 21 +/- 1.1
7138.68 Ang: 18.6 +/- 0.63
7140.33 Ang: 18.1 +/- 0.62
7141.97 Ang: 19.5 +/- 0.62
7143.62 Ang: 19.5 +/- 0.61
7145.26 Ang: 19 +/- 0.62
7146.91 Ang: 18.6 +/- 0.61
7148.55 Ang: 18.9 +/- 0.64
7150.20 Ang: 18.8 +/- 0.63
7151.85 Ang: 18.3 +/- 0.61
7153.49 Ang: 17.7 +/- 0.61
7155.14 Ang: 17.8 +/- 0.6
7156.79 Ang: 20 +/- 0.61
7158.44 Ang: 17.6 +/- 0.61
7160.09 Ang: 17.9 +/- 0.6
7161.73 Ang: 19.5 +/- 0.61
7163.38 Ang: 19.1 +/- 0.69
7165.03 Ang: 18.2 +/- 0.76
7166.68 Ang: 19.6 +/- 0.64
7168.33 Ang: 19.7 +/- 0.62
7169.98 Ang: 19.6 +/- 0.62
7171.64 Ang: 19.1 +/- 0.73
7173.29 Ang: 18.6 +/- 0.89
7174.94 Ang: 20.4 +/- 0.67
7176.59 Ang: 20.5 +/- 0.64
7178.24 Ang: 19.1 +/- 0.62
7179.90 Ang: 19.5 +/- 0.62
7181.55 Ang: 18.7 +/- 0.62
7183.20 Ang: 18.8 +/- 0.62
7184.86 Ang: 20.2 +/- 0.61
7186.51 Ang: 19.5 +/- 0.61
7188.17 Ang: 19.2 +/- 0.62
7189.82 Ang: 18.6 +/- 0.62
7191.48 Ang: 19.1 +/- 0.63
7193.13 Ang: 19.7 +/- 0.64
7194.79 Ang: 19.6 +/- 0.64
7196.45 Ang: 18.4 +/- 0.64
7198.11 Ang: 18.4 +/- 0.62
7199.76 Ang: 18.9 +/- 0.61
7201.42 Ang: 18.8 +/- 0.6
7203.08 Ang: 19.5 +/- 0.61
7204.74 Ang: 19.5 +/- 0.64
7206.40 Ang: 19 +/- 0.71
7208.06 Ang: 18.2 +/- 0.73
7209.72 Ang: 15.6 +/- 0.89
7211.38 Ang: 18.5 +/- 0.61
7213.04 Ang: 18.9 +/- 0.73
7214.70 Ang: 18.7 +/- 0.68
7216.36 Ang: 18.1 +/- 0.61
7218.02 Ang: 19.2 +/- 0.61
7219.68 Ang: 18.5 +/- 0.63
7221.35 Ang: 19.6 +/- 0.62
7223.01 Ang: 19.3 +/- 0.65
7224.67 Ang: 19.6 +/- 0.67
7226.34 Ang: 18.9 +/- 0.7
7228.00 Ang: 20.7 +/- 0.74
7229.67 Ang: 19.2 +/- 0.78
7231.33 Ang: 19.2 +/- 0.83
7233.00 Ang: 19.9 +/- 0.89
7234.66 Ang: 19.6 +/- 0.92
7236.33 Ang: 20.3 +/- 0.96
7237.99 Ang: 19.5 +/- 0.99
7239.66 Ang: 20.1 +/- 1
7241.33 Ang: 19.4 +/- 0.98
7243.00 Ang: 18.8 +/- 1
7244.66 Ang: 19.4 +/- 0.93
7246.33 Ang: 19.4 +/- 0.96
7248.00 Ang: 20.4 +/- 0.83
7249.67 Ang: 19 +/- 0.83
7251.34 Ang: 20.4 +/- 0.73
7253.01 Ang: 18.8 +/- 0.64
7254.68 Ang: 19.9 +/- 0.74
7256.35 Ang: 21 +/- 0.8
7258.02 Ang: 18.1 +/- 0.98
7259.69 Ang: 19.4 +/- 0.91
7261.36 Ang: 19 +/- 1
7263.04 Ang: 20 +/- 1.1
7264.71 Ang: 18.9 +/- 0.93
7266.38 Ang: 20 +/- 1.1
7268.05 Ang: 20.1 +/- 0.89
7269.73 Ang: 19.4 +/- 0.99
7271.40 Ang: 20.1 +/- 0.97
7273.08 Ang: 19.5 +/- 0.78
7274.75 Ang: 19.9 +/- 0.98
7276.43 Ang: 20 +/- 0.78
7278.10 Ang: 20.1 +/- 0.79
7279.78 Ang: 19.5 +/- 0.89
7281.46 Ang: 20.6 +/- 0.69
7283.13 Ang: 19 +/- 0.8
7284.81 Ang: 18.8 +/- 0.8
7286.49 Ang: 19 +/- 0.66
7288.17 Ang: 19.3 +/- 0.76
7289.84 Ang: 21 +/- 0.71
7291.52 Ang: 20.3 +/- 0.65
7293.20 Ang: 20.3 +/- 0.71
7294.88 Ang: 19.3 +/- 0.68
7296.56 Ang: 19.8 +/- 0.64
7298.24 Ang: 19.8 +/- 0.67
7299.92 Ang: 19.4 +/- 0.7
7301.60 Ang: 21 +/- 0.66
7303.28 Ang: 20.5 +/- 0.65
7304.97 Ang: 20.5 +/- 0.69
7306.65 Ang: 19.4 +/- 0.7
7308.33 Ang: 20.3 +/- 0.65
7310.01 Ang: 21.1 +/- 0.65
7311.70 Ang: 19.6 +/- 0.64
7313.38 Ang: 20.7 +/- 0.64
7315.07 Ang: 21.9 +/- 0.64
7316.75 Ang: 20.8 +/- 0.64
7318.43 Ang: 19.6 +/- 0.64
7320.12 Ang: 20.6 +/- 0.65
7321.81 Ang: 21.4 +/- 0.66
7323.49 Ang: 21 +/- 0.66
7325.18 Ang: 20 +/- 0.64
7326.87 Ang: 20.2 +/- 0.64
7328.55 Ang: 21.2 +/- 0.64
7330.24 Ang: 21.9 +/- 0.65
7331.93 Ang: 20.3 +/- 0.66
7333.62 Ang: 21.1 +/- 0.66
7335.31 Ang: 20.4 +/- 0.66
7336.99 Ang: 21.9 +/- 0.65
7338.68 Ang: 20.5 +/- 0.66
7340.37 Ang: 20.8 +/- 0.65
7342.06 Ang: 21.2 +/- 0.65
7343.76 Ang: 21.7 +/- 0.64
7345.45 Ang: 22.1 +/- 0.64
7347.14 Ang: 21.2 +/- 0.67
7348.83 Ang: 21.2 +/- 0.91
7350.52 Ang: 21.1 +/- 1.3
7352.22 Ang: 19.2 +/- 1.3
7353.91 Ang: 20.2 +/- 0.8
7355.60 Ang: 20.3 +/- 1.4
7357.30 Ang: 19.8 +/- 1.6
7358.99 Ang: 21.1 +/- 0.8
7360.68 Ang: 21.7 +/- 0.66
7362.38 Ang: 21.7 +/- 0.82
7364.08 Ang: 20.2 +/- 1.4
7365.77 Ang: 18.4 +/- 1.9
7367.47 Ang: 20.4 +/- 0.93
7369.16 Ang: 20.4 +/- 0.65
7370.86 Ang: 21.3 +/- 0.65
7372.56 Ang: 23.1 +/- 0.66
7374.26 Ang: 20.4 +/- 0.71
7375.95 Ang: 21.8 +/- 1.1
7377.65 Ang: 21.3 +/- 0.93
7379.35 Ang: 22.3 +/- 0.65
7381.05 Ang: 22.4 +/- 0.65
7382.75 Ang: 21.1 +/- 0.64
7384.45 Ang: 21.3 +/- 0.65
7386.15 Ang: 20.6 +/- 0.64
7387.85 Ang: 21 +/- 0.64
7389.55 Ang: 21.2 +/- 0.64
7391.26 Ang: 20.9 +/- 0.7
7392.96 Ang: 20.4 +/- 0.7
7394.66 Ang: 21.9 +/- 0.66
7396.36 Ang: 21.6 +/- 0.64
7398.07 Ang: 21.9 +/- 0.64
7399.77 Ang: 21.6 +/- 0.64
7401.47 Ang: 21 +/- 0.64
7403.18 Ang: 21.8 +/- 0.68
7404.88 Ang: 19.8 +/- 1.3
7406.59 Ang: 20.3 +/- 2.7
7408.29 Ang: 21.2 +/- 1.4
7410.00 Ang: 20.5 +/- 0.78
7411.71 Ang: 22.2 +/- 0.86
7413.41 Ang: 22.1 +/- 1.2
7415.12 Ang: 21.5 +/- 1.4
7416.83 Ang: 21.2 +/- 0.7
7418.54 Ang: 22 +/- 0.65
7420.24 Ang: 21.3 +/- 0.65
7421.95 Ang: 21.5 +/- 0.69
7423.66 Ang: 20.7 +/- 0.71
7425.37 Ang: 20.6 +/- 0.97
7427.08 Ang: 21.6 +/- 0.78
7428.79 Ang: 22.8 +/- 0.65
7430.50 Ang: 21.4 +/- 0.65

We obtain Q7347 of 20.8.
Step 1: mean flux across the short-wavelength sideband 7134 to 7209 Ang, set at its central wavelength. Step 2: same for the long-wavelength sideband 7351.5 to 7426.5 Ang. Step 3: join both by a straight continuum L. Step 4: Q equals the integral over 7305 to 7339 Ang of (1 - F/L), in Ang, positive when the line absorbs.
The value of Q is -0.4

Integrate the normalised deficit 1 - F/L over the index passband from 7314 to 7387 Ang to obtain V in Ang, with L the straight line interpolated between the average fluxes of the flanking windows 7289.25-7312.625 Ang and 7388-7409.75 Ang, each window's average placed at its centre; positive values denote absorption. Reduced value -1.13 Ang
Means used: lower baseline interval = 20.2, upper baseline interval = 21.1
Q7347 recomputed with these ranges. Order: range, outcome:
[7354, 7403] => 21.1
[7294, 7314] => 20.1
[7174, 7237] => 19.1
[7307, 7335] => 20.7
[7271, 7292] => 19.8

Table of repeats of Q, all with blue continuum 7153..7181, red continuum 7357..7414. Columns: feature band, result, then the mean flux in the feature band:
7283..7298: 0.4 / 19.7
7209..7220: 0.7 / 18.2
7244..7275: 0.5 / 19.6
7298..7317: 0.0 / 20.4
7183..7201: 0.2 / 19.1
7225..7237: 0.0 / 19.7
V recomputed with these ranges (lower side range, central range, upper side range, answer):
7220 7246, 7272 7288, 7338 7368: 0.32 Ang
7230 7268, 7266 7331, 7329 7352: 0.76 Ang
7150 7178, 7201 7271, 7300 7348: 1.79 Ang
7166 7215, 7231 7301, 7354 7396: 0.71 Ang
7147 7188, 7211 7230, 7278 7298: 0.23 Ang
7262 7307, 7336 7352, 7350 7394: -0.50 Ang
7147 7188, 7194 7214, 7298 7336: 0.83 Ang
